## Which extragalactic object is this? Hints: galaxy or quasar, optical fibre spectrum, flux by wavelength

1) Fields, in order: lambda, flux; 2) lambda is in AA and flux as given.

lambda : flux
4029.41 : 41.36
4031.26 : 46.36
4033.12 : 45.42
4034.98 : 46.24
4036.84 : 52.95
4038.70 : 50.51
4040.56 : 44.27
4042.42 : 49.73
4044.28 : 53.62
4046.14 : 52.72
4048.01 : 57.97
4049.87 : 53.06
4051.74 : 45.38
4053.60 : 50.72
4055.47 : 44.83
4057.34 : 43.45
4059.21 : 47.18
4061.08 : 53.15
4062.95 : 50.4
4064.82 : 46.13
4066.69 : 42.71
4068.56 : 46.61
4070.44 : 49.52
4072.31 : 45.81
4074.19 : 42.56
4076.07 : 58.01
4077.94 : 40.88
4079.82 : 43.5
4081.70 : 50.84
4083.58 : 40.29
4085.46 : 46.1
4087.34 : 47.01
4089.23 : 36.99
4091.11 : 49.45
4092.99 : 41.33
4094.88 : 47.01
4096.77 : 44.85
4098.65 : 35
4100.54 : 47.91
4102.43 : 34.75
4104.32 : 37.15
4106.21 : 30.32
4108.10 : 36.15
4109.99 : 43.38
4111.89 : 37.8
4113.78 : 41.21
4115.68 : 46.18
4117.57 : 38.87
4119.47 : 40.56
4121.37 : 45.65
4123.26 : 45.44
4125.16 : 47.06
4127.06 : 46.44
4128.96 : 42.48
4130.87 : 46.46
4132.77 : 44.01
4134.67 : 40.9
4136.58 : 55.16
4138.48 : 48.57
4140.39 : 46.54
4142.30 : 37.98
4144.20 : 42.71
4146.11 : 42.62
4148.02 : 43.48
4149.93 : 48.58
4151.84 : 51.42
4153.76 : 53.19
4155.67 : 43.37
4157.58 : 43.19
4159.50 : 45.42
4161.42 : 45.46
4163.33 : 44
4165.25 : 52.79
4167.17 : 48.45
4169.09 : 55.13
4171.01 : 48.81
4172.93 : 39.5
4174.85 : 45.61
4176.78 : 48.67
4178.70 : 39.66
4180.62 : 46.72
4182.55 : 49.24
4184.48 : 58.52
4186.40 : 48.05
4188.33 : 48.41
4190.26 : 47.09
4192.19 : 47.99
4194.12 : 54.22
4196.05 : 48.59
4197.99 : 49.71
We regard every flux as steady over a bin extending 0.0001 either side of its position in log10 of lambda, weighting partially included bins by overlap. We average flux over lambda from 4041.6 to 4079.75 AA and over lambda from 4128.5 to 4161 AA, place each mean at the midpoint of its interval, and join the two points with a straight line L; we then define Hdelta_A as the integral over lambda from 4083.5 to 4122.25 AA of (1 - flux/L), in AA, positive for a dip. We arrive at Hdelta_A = 4.77 AA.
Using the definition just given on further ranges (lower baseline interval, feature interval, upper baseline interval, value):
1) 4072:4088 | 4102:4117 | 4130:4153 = 2.4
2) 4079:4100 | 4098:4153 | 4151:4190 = 3.2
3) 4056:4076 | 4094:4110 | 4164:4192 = 2.8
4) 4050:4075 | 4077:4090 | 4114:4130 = 0.6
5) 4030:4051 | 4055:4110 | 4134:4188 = 5.5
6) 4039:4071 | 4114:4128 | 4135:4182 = 1.0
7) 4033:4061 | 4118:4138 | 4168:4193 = 1.3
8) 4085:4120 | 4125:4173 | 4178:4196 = -1.0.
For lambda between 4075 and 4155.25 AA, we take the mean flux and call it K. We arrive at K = 43.9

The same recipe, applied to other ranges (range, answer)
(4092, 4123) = 40.6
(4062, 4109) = 43.7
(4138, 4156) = 45.9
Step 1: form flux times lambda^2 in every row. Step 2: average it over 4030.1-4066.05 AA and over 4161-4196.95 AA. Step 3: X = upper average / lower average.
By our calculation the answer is 1.05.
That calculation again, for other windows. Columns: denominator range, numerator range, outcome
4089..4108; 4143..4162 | 1.16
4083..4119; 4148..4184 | 1.18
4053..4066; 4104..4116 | 0.83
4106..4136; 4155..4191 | 1.14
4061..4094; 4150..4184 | 1.07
